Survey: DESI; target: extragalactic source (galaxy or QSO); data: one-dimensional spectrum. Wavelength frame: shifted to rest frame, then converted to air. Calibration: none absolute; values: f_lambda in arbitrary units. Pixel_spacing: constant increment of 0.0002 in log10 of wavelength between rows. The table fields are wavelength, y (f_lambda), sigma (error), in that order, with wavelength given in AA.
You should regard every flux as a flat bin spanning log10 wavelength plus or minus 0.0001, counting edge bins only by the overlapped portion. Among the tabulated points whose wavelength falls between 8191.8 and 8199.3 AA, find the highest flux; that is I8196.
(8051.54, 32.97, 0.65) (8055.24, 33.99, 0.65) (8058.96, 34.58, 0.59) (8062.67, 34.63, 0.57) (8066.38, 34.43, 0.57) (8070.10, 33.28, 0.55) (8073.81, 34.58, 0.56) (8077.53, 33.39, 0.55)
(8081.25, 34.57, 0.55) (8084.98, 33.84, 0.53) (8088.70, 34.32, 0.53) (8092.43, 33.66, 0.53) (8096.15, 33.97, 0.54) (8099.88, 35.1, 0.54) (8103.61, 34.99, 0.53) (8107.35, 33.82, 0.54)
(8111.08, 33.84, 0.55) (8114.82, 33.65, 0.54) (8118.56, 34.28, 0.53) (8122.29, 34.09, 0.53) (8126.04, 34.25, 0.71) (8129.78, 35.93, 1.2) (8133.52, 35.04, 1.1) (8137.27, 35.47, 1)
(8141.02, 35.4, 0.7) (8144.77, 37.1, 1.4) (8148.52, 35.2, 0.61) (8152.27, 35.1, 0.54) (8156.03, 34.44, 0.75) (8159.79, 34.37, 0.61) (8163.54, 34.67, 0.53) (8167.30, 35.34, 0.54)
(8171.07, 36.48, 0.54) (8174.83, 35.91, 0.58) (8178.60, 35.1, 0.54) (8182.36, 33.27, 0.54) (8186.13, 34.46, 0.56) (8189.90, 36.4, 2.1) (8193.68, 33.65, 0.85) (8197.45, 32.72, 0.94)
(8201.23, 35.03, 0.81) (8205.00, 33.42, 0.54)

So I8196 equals 33.65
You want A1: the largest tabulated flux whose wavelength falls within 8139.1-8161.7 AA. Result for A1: 37.1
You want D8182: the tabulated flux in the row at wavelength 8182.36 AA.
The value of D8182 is 33.27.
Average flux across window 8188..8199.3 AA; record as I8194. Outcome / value 34.3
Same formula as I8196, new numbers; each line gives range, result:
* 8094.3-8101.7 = 35.1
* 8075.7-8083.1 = 34.57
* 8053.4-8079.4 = 34.63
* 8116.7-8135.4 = 35.93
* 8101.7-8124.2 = 34.99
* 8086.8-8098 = 34.32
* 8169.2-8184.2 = 36.48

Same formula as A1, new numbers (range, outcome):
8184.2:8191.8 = 36.4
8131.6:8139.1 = 35.47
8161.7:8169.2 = 35.34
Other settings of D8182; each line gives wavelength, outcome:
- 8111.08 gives 33.84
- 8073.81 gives 34.58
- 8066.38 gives 34.43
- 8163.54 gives 34.67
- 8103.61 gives 34.99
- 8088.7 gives 34.32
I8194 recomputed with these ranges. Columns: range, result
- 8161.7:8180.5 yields 35.5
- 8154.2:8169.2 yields 34.7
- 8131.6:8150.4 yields 35.7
